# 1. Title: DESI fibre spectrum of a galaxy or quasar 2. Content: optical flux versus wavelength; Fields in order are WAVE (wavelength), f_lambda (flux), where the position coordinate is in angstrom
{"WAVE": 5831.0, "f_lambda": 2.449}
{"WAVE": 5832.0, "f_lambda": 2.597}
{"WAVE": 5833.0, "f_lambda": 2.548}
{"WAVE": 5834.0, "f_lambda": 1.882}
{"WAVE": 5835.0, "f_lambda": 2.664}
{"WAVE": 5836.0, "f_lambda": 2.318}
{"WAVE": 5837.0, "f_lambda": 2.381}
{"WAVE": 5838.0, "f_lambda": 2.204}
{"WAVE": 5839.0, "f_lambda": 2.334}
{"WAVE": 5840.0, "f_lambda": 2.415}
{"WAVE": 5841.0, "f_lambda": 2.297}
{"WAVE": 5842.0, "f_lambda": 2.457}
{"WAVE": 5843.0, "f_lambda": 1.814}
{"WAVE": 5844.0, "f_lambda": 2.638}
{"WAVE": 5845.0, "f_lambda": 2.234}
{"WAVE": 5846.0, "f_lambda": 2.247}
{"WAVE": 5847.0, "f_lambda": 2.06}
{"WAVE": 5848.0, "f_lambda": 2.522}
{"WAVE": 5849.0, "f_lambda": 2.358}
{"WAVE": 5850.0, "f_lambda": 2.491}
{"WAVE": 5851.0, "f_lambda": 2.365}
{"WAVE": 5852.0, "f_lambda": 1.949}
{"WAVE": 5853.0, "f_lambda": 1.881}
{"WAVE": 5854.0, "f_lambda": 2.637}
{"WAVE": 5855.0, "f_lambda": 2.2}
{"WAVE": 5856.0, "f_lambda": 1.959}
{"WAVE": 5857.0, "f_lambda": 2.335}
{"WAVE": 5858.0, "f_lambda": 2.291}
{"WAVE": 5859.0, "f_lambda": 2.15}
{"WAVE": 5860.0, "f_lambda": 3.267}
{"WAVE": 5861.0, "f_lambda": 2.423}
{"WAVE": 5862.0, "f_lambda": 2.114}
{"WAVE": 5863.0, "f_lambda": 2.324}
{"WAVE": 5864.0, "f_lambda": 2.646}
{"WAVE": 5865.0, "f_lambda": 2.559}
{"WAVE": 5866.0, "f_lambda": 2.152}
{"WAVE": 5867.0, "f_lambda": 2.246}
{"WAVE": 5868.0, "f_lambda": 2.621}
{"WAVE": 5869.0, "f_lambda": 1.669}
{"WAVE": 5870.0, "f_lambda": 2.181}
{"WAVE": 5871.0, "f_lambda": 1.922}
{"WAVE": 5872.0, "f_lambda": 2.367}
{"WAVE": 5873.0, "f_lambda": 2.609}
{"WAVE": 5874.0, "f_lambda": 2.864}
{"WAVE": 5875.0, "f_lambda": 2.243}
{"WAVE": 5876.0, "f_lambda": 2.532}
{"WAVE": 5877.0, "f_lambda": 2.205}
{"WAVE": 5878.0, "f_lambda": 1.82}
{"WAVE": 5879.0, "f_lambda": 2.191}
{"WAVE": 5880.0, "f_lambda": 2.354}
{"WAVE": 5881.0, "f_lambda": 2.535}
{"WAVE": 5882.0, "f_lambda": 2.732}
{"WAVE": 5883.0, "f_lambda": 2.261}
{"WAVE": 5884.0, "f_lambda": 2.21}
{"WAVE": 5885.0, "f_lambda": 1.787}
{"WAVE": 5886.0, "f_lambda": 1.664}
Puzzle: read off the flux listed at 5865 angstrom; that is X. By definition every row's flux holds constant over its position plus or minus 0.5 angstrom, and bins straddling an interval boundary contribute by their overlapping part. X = 2.559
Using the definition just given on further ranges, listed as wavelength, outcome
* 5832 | 2.597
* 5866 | 2.152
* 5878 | 1.82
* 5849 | 2.358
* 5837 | 2.381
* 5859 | 2.15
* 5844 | 2.638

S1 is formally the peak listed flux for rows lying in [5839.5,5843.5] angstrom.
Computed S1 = 2.457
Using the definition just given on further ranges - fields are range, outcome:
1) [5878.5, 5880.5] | 2.354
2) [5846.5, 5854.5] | 2.637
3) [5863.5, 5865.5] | 2.646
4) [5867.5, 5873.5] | 2.621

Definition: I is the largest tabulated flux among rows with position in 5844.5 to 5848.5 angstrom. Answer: 2.522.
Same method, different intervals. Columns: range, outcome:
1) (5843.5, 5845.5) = 2.638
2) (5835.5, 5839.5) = 2.381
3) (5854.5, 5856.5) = 2.2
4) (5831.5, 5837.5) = 2.664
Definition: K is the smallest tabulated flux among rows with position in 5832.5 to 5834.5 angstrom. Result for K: 1.882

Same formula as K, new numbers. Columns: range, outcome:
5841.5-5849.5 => 1.814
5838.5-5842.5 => 2.297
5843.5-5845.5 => 2.234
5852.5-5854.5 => 1.881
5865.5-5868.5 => 2.152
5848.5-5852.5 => 1.949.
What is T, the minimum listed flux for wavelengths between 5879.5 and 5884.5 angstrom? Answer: 2.21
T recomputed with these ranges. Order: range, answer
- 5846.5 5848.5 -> 2.06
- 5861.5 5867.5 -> 2.114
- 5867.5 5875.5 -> 1.669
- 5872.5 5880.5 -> 1.82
